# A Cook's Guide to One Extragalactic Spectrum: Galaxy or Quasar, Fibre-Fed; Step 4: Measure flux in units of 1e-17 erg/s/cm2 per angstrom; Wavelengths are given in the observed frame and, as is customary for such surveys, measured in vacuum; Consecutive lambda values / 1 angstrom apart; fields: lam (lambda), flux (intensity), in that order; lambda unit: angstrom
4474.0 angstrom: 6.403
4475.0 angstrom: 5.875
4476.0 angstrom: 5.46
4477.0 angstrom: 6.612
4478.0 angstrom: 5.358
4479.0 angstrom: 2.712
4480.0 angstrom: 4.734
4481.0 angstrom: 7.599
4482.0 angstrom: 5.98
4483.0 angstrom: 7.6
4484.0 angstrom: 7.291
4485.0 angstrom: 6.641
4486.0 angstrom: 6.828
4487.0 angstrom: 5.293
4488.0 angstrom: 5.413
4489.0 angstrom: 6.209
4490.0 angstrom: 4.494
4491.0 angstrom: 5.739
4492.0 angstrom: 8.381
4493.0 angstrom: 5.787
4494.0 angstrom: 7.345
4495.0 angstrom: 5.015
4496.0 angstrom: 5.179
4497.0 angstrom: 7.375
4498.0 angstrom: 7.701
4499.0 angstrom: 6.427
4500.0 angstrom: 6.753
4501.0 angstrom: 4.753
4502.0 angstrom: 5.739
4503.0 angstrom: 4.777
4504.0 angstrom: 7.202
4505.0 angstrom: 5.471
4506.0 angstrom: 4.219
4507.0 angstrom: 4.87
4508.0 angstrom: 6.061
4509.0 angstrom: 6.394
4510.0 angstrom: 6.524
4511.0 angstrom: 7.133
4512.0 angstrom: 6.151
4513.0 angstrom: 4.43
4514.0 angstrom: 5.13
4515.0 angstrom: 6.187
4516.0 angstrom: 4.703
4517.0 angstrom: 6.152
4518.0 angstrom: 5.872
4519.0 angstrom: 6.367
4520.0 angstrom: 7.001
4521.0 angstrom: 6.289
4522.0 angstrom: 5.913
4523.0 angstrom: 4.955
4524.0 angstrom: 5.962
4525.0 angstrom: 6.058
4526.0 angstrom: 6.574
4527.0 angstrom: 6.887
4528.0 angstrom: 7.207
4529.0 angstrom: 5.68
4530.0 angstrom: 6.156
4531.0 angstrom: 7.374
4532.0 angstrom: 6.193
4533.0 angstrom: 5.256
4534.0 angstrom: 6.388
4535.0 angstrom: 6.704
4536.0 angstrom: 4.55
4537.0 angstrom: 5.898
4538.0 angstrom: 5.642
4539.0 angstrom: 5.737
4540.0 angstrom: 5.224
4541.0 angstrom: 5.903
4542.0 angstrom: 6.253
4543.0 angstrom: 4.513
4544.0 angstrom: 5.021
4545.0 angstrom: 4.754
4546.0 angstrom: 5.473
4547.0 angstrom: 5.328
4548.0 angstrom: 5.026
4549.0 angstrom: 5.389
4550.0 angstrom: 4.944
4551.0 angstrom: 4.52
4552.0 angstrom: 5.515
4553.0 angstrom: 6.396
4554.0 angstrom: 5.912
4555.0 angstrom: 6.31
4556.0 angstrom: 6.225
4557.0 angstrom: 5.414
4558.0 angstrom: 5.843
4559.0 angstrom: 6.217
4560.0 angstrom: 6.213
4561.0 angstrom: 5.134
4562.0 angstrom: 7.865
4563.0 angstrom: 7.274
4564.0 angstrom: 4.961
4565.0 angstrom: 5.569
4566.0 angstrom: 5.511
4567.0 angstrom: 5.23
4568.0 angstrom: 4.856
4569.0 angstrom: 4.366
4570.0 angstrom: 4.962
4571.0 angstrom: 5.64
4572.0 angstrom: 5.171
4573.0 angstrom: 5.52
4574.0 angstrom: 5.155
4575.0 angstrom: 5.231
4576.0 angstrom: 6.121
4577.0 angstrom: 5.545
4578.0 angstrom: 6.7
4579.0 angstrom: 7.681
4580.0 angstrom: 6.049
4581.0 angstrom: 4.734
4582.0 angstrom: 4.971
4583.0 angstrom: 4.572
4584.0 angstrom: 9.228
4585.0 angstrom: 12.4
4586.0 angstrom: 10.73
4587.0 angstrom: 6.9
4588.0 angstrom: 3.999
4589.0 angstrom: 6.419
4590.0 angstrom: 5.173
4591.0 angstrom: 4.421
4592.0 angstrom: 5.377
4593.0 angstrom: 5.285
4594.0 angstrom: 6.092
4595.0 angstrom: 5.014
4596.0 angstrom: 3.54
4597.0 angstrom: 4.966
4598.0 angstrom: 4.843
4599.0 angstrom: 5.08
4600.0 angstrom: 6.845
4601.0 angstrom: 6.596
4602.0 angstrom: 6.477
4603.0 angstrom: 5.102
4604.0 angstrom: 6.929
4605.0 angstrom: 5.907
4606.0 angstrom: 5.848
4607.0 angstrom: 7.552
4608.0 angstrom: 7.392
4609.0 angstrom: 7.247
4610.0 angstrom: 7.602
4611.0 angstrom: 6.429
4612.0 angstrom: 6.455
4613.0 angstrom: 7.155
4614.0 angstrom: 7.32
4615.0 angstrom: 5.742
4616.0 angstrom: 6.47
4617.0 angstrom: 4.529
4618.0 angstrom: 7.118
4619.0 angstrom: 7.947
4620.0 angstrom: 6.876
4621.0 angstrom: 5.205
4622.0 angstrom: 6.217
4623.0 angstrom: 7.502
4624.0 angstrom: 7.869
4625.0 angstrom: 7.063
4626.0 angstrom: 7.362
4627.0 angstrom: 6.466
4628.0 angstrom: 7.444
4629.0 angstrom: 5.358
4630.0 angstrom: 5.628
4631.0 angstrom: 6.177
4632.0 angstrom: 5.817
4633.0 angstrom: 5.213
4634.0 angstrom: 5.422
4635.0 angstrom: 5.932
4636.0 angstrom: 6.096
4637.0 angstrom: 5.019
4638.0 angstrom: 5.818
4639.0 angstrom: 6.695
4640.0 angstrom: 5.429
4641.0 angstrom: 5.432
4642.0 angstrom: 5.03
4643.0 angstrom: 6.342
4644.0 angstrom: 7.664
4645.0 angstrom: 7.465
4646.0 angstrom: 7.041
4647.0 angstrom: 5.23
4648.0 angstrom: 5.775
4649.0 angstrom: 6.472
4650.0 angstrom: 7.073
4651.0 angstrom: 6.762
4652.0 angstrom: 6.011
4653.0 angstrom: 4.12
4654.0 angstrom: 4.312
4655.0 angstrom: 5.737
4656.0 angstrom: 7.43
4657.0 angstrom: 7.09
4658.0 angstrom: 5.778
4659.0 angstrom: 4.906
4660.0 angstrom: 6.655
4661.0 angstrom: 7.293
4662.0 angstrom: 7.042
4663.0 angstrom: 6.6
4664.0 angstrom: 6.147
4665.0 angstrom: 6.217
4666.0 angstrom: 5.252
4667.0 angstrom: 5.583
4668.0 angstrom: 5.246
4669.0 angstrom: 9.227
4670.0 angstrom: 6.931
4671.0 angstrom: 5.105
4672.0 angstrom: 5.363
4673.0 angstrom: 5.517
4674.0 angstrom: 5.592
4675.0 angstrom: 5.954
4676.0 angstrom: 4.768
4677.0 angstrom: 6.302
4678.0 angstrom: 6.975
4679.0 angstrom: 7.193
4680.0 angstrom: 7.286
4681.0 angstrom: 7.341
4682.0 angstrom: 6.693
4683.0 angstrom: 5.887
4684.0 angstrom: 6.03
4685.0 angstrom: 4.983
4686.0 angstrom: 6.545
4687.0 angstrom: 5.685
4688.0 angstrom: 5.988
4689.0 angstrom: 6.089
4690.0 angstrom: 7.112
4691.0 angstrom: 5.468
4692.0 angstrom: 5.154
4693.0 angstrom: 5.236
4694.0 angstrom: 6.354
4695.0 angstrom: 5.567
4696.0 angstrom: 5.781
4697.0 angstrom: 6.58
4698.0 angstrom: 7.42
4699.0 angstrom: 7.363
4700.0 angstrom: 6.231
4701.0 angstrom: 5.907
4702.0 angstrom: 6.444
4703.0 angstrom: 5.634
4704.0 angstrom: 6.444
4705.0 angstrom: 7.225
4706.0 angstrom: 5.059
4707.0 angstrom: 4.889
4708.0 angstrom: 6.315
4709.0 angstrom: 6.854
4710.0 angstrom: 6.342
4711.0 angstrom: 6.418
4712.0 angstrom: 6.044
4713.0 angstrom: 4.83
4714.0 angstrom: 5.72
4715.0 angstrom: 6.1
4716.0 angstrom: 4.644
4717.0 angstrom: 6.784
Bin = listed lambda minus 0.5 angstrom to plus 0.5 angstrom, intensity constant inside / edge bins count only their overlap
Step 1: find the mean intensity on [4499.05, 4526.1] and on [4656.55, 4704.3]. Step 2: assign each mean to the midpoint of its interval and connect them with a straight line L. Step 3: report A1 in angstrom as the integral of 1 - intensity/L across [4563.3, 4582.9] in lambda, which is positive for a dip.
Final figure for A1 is 1.6 angstrom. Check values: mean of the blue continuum 5.84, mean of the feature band 5.47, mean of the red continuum 6.21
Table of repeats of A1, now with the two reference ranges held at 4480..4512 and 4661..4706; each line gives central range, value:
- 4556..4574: 1.61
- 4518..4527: 0.02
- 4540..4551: 1.71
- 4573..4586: -0.97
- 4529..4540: 0.43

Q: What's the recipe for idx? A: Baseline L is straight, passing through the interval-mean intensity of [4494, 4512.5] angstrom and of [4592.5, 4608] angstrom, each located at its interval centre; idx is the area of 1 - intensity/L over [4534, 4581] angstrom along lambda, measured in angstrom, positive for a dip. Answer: 2.0 angstrom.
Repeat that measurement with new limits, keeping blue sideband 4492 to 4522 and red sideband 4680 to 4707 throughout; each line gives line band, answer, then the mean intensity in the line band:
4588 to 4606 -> 1.7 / 5.5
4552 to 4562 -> 0.0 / 6.04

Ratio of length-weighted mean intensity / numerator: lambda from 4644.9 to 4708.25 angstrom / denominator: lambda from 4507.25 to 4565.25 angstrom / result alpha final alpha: 1.0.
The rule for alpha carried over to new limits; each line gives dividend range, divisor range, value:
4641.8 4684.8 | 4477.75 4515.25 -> 1.05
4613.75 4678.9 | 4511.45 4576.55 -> 1.08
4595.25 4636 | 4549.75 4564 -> 1.06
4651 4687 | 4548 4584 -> 1.08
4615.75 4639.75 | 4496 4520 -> 1.06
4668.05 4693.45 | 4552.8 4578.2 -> 1.08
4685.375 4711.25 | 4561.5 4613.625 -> 1.01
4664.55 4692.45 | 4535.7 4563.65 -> 1.08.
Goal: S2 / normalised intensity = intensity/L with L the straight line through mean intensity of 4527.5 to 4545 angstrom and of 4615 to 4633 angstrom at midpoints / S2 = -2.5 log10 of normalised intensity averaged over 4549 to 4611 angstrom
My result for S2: 0.03 mag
